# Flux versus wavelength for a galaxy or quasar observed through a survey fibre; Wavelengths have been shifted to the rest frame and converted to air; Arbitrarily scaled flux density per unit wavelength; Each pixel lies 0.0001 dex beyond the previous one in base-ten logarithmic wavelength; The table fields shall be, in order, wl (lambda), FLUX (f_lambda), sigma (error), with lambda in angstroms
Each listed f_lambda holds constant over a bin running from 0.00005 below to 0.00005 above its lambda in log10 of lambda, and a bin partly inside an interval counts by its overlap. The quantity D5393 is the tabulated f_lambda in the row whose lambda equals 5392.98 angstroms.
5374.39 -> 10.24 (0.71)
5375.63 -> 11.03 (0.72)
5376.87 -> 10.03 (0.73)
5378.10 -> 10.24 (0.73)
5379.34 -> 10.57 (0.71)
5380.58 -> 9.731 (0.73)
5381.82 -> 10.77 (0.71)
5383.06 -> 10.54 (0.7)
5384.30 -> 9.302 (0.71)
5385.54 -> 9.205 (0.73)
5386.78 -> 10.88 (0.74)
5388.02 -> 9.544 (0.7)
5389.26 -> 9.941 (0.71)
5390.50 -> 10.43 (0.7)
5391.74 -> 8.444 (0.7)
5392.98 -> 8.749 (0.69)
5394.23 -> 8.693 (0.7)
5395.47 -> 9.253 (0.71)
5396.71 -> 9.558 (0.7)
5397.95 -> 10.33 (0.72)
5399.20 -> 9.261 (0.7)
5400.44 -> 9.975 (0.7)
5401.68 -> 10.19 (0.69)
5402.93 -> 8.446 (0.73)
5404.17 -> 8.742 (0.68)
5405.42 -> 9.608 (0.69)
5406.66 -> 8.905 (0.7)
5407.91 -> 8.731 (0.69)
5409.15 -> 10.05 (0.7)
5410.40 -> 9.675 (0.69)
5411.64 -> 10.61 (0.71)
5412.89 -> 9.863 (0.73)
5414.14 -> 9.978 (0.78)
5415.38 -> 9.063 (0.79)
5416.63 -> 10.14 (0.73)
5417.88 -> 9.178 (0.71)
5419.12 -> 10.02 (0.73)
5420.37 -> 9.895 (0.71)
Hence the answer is 8.749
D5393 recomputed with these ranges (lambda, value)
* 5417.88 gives 9.178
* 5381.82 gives 10.77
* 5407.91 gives 8.731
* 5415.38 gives 9.063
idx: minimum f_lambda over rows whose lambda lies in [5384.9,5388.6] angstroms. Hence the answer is 9.205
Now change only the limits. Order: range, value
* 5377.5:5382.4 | 9.731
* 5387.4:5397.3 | 8.444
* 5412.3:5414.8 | 9.863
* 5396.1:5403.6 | 8.446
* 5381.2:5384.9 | 9.302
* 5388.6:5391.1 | 9.941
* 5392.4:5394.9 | 8.693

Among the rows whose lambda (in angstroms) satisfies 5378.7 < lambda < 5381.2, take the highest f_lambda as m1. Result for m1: 10.57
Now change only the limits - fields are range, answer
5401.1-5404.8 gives 10.19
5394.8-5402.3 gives 10.33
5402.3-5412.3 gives 10.61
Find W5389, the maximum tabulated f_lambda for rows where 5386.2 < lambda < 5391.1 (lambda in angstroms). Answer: 10.88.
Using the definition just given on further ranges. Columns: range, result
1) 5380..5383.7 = 10.77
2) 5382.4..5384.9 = 10.54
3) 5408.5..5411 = 10.05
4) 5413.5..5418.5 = 10.14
